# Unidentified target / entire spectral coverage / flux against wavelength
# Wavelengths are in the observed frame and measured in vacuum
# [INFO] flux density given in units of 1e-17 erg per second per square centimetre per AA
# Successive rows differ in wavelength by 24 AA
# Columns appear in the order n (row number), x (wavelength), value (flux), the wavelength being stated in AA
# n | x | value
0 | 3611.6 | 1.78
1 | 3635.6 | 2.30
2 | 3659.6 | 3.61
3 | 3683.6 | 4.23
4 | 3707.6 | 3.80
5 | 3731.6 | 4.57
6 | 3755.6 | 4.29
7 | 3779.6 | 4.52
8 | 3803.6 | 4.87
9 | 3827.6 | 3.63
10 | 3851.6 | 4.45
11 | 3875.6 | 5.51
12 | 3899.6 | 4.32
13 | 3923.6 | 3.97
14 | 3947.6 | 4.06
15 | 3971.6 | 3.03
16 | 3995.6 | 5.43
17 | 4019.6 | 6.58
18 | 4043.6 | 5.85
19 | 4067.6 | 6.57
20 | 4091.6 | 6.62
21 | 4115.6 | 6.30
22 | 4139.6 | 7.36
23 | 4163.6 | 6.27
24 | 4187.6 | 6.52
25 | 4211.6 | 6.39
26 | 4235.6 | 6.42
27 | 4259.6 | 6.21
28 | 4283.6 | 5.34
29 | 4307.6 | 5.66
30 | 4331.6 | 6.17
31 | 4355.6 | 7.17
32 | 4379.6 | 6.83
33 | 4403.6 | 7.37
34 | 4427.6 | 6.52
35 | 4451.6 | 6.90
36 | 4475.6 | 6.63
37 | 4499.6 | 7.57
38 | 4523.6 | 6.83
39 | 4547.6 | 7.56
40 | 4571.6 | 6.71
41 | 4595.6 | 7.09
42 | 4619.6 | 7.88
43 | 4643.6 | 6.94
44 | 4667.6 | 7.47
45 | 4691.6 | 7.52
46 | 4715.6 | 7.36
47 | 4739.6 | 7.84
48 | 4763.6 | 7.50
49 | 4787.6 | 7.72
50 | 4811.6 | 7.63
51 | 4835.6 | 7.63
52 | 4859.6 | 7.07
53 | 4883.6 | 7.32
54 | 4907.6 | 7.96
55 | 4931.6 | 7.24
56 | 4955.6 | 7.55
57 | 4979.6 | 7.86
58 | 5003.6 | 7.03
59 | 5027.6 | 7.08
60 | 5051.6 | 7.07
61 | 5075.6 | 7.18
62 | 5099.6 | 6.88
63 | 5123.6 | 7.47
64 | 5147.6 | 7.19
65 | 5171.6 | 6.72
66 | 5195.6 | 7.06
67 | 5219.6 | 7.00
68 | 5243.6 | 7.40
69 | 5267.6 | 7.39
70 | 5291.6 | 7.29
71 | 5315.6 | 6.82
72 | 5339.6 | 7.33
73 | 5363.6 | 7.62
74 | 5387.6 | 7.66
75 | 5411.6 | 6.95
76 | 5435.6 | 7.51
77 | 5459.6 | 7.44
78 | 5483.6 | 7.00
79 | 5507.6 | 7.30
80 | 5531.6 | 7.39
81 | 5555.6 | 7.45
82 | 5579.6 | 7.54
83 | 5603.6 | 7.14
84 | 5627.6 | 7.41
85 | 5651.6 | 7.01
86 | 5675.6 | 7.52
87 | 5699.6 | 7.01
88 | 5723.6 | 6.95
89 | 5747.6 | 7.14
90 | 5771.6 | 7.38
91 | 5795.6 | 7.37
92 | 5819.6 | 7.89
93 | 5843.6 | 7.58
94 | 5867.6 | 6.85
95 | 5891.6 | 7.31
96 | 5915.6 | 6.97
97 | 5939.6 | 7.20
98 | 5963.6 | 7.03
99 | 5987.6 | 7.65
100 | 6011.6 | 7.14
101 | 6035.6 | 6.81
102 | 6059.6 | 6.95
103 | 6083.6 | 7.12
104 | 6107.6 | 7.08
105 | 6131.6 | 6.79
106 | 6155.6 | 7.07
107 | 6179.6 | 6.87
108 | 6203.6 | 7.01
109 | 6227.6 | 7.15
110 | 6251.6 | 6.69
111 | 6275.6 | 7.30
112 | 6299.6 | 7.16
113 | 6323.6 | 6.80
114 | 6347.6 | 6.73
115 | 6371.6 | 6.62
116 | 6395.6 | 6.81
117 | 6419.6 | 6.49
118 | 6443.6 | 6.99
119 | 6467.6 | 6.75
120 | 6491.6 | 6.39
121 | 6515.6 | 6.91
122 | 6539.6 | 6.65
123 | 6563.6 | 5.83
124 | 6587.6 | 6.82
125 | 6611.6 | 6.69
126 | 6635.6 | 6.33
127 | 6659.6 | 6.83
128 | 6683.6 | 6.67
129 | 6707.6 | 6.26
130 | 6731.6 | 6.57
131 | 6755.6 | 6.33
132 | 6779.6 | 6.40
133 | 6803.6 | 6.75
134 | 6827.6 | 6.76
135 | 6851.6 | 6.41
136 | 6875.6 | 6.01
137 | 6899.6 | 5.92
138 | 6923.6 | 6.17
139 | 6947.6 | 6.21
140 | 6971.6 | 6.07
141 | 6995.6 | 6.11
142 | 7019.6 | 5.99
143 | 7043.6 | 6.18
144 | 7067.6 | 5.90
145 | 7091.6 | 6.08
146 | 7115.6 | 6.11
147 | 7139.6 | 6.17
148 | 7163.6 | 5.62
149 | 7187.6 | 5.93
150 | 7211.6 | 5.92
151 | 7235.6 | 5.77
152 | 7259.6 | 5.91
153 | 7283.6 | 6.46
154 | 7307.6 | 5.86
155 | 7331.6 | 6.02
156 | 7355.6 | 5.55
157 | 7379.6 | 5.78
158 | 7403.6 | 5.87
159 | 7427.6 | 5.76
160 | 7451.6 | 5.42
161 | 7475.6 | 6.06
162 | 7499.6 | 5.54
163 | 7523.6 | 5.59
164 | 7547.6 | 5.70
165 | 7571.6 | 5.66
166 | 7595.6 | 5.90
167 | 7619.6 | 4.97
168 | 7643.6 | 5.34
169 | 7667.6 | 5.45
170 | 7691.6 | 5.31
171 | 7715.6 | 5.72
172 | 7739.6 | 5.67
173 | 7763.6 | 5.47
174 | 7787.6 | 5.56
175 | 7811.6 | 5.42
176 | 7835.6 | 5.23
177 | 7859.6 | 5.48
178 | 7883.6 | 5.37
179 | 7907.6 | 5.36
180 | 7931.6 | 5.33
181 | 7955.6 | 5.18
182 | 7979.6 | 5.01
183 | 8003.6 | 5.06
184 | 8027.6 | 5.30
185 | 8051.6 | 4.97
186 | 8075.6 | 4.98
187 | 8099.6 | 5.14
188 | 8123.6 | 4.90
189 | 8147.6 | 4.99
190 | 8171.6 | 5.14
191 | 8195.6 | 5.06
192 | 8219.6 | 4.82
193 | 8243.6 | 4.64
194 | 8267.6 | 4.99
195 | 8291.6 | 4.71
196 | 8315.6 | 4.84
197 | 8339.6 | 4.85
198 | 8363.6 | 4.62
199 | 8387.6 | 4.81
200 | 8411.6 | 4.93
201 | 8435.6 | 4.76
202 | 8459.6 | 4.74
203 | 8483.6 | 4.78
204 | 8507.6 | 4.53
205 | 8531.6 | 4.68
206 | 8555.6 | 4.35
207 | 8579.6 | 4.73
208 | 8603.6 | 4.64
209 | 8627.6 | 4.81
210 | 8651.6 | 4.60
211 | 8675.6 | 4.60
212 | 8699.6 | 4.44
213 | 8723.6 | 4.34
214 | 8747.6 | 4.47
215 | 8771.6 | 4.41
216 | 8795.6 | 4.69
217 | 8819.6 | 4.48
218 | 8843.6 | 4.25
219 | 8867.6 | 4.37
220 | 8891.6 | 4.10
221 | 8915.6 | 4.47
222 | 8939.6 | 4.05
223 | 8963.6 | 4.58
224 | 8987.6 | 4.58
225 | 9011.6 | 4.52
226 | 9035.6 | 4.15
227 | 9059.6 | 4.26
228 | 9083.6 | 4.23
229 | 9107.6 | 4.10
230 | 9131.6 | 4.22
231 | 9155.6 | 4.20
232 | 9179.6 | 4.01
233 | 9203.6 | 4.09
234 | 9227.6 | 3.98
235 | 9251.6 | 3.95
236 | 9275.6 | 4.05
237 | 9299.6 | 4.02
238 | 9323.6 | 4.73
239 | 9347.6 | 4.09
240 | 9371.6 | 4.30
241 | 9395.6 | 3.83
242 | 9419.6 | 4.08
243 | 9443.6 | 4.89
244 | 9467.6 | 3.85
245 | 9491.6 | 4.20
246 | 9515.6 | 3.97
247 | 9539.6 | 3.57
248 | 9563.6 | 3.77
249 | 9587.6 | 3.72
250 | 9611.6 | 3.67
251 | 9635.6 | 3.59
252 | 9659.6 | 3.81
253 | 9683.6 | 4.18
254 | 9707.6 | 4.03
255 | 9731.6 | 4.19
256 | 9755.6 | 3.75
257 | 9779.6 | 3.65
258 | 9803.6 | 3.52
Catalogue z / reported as 0.000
